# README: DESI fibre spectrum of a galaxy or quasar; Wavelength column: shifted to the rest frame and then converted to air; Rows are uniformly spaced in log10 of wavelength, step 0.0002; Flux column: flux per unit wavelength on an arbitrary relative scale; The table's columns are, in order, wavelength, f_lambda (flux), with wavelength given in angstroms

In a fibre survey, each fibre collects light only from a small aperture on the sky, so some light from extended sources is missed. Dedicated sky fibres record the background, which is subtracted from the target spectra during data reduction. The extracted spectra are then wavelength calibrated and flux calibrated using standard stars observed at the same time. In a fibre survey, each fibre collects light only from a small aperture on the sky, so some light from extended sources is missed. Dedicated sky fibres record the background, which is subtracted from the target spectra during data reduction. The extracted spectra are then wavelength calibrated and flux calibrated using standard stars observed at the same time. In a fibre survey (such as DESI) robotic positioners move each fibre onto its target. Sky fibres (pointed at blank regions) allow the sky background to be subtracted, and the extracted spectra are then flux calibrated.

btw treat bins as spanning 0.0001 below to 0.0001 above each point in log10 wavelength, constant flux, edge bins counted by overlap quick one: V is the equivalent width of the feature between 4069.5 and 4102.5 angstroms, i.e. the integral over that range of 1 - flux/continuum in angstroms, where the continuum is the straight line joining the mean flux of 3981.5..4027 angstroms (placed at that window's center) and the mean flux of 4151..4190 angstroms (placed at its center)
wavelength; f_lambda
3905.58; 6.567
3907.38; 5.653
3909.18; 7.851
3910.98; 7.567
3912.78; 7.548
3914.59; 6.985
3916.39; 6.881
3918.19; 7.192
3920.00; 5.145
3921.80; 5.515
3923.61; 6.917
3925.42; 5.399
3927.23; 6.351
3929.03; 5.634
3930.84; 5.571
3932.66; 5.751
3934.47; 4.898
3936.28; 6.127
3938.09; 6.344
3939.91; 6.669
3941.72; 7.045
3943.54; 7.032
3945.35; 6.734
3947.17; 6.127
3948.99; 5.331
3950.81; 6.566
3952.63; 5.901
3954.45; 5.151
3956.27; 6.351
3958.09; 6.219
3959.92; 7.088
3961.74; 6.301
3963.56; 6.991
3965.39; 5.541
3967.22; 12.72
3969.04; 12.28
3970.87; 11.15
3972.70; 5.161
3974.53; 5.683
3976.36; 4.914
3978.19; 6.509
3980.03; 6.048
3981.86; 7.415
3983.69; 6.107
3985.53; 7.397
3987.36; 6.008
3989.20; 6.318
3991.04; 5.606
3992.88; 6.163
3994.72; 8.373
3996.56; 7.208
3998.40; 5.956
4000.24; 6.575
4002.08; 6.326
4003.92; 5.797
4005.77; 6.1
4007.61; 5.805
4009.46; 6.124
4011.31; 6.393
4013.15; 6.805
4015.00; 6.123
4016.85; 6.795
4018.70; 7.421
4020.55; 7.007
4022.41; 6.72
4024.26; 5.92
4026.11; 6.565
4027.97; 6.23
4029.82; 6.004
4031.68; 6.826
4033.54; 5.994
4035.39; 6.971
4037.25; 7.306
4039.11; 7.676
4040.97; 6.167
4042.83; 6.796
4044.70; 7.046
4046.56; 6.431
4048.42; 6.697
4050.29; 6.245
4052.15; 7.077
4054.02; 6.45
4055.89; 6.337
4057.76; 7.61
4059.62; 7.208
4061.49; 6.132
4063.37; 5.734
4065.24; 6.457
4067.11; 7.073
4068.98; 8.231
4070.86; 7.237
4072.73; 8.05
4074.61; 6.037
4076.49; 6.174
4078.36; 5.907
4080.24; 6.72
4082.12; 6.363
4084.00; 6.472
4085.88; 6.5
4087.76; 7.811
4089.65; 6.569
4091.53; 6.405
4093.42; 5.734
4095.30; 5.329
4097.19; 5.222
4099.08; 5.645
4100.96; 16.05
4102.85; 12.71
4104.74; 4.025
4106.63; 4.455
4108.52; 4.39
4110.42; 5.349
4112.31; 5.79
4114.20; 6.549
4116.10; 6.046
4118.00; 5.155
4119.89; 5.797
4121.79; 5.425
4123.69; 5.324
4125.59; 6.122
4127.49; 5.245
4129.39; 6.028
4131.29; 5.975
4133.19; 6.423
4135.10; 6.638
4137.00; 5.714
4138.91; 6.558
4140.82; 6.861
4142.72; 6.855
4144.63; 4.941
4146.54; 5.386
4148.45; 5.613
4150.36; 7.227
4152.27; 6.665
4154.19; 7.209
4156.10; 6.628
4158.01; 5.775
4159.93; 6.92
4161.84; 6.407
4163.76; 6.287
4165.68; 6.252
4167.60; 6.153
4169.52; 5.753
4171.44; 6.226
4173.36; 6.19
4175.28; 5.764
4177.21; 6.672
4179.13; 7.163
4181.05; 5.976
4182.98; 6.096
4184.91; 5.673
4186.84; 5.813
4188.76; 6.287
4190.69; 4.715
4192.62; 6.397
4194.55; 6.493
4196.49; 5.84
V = -3.47 angstroms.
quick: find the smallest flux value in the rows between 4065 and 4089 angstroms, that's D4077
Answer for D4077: 5.907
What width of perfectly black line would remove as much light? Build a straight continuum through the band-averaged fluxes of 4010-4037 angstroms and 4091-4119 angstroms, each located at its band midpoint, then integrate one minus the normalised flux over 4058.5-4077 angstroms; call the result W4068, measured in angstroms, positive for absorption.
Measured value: -0.78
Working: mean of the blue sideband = 6.57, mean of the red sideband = 6.59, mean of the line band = 6.86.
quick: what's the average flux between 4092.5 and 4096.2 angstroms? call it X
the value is 5.54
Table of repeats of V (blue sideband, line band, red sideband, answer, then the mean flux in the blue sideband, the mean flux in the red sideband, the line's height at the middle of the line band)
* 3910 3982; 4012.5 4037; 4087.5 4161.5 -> -0.2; 6.66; 6.36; 6.53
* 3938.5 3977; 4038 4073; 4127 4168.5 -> -1.2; 7.01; 6.27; 6.63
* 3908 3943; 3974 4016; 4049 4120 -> 1.1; 6.39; 6.67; 6.51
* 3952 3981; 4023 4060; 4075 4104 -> 2.8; 7.14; 7.26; 7.22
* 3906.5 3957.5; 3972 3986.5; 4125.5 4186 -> 0.3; 6.29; 6.23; 6.28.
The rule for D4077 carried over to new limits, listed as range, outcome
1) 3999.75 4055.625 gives 5.797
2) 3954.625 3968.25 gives 5.541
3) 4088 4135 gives 4.025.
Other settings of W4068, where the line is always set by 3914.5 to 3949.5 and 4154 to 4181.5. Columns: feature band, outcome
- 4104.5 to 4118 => 2.2 angstroms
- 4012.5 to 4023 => -1.0 angstroms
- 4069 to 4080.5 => -1.0 angstroms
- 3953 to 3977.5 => -4.4 angstroms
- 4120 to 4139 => 1.2 angstroms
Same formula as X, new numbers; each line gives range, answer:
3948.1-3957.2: 5.86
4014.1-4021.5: 6.83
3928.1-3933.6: 5.65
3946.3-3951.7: 6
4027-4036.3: 6.41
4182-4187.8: 5.86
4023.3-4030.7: 6.19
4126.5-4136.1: 6.06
